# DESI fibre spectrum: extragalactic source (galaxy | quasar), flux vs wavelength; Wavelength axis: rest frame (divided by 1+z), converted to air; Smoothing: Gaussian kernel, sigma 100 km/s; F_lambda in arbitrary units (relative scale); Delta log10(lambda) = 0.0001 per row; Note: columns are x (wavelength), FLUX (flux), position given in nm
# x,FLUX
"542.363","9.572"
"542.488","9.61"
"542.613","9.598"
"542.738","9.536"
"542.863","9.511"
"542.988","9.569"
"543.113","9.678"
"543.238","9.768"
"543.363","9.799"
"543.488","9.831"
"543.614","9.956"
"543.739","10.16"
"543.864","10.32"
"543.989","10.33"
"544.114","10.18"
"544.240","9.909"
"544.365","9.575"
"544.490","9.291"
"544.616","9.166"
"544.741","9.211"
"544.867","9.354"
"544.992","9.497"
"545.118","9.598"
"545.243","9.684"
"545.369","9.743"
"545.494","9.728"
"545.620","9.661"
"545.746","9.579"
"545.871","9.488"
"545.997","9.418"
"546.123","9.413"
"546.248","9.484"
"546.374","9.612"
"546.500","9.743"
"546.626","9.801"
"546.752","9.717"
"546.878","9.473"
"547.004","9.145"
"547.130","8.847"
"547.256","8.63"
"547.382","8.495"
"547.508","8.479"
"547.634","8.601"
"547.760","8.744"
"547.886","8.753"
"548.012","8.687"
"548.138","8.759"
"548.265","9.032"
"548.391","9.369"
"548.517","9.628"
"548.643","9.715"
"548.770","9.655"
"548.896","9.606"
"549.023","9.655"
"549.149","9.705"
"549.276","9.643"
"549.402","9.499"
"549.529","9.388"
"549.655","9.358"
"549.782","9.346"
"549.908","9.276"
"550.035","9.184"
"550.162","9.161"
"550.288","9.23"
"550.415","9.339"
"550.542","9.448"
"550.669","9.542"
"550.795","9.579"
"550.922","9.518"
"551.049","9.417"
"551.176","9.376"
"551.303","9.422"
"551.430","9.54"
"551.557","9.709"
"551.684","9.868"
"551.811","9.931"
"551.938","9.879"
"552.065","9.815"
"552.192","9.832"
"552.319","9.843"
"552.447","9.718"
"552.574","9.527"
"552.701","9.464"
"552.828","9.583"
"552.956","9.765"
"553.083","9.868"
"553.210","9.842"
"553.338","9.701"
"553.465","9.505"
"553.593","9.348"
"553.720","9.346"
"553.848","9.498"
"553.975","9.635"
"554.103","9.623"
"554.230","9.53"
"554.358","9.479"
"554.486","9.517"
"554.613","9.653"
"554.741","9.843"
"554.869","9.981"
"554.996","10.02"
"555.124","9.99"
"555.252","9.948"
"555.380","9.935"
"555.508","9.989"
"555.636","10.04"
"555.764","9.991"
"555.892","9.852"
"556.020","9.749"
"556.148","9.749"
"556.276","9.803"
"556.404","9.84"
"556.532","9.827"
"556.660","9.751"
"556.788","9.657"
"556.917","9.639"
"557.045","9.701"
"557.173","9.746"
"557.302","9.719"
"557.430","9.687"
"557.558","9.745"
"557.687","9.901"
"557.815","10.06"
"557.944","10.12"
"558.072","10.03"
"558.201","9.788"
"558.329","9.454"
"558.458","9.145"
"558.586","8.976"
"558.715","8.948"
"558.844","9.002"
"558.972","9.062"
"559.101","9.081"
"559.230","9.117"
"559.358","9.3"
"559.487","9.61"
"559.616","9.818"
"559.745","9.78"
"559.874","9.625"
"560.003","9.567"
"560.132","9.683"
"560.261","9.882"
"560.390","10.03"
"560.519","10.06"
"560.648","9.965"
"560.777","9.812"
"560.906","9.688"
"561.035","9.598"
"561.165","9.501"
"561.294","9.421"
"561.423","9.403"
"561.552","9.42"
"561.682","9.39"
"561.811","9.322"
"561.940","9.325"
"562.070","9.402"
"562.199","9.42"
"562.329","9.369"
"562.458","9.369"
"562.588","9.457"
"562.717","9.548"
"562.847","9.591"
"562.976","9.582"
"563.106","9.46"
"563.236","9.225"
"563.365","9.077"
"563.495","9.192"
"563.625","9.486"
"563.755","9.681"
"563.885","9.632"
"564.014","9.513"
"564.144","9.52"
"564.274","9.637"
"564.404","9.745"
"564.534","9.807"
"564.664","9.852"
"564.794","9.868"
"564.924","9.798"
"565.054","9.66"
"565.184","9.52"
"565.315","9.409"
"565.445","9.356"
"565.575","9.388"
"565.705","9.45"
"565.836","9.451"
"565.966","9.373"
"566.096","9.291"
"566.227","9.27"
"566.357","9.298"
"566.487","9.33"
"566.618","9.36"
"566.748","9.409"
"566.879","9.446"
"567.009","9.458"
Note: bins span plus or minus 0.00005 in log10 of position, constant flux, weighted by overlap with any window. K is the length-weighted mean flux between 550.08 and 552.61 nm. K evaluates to 9.58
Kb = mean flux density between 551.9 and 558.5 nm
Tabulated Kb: 9.74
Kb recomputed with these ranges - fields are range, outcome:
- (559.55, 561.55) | 9.71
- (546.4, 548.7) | 9.1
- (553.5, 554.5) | 9.49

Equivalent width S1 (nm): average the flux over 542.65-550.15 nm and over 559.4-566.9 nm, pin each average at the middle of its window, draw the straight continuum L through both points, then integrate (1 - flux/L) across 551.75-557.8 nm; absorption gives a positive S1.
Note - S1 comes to -0.16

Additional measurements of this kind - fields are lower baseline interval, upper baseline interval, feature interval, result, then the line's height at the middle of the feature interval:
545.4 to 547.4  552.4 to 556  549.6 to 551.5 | 0.04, 9.58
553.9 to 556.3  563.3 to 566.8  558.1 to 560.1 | 0.06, 9.68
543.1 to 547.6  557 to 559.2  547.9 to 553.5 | 0.01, 9.54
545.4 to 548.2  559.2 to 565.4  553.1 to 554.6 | -0.03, 9.37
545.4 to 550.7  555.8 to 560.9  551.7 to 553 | -0.04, 9.45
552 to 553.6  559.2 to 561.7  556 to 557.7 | -0.01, 9.66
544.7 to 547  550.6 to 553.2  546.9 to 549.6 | 0.13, 9.6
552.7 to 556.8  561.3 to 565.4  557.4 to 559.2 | 0.03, 9.64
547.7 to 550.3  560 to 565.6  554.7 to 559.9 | -0.12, 9.46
